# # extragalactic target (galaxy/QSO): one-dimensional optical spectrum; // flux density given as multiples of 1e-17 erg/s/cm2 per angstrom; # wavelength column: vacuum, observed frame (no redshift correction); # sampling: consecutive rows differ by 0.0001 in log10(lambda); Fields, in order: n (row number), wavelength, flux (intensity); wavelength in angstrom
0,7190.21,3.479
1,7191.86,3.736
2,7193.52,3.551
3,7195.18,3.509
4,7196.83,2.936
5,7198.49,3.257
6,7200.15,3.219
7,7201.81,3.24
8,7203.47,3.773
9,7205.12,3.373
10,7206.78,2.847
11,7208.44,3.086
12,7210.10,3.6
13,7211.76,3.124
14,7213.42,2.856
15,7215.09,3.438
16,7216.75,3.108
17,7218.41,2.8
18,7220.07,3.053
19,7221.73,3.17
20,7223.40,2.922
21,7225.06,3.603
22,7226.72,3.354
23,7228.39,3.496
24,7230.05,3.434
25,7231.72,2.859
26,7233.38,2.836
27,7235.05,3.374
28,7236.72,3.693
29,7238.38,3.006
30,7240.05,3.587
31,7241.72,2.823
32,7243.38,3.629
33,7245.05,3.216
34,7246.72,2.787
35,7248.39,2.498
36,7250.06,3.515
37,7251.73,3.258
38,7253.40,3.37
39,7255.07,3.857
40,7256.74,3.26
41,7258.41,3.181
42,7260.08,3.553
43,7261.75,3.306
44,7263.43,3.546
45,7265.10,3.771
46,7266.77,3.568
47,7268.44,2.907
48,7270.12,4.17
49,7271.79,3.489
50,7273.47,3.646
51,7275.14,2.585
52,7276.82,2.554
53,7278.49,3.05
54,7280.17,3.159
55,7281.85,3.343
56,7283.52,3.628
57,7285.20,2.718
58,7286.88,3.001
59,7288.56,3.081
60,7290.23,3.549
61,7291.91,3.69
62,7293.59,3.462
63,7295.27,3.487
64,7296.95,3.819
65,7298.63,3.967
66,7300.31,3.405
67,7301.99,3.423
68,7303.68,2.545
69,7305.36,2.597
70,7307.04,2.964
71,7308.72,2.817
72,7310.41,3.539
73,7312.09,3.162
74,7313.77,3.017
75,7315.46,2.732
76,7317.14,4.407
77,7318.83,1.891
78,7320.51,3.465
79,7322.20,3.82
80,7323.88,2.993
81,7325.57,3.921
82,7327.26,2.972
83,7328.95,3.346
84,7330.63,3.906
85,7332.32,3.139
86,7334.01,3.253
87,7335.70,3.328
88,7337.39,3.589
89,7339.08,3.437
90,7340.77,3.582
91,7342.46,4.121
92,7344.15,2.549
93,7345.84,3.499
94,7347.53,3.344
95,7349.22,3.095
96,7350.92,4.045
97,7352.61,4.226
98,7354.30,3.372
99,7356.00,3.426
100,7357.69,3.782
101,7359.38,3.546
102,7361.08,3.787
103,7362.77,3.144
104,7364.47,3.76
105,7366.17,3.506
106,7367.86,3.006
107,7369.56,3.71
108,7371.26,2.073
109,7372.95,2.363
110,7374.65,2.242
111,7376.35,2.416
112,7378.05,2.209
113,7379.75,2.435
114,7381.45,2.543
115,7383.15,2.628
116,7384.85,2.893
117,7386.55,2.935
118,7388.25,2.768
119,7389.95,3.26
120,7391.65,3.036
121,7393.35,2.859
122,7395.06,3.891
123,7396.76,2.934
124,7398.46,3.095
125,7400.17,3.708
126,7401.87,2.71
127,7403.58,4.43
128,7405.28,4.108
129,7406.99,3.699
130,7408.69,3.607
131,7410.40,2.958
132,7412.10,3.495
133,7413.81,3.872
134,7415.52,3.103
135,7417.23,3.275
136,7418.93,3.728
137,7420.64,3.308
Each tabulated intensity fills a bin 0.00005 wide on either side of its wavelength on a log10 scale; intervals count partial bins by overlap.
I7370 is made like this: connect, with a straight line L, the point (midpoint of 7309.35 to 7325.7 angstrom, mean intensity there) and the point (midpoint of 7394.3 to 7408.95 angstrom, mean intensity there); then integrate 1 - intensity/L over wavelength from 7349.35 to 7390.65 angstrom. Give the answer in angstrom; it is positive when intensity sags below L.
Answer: 4.36 angstrom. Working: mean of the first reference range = 3.26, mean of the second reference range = 3.57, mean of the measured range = 3.08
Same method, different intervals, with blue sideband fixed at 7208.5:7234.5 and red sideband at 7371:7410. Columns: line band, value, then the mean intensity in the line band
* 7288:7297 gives -1.2 angstrom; 3.5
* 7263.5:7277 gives -1.1 angstrom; 3.39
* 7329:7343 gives -2.1 angstrom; 3.52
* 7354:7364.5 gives -1.7 angstrom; 3.54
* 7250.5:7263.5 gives -1.1 angstrom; 3.41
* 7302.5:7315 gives 0.5 angstrom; 2.95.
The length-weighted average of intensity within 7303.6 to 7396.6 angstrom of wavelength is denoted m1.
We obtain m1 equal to 3.18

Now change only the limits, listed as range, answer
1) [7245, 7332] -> 3.29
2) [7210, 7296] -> 3.27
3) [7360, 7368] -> 3.48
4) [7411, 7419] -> 3.46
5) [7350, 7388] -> 3.09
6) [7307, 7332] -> 3.27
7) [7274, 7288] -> 3.02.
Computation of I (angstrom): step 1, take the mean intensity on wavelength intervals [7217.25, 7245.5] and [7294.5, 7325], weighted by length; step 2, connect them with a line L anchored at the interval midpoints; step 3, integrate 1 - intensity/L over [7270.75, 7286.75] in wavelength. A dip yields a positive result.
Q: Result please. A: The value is 0.4 angstrom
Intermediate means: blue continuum 3.23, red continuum 3.23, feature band 3.14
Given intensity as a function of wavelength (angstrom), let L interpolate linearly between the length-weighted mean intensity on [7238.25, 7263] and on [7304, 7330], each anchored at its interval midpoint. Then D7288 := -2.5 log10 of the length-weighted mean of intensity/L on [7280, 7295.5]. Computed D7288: -0.03 mag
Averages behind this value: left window 3.27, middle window 3.31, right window 3.17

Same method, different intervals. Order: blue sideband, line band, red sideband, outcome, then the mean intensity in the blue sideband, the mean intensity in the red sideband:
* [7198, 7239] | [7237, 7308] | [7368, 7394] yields -0.08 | 3.22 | 2.7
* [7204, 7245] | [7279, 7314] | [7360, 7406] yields -0.04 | 3.22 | 3.05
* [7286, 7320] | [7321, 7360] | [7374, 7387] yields -0.21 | 3.23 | 2.53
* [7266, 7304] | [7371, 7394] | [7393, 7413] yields 0.29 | 3.32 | 3.47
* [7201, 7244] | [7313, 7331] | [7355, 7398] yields -0.07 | 3.23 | 3.01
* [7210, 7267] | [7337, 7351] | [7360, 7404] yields -0.12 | 3.26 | 3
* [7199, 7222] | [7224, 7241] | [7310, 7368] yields -0.03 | 3.19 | 3.42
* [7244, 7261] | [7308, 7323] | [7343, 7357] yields 0.06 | 3.25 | 3.46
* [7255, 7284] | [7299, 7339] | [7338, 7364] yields 0.07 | 3.35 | 3.53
